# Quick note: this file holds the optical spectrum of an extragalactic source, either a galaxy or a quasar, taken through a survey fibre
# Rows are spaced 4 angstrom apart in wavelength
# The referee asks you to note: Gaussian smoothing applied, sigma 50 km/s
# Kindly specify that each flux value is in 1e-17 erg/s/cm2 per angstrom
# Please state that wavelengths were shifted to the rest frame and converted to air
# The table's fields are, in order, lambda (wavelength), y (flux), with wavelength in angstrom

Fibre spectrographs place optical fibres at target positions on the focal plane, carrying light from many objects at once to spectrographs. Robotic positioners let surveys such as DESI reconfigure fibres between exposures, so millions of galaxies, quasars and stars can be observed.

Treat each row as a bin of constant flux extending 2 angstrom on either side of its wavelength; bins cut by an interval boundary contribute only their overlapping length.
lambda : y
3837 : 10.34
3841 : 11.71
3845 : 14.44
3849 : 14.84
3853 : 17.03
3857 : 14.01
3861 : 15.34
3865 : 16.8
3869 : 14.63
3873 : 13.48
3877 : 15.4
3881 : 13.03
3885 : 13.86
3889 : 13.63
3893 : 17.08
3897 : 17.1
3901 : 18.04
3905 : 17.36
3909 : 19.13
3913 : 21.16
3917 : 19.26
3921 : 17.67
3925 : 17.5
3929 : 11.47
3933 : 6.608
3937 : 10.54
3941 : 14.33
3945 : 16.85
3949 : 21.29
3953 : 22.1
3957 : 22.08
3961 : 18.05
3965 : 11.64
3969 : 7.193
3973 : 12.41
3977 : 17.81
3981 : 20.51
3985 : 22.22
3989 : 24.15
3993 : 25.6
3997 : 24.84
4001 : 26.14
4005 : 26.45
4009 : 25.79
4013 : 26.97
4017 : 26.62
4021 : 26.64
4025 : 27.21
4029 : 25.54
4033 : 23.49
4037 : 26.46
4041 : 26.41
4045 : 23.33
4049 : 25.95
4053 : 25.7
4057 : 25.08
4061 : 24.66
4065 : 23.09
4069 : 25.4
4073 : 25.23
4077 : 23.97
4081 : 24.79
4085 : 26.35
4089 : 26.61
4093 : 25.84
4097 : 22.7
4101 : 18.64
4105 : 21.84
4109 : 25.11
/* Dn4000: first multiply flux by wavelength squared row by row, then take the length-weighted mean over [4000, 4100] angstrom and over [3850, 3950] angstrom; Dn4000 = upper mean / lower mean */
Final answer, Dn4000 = 1.75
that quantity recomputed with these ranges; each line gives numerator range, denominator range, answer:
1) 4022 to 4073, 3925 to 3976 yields 1.80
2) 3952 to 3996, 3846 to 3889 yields 1.33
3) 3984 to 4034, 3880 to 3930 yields 1.61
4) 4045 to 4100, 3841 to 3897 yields 1.85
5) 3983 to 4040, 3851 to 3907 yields 1.77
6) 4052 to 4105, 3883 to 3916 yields 1.54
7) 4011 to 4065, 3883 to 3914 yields 1.61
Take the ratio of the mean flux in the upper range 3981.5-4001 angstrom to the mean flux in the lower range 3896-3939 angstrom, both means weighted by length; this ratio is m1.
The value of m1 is 1.5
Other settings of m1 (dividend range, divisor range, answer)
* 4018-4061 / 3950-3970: 1.51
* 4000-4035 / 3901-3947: 1.66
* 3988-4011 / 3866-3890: 1.81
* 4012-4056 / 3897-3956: 1.54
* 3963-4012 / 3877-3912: 1.26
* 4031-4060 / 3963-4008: 1.26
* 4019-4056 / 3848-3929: 1.58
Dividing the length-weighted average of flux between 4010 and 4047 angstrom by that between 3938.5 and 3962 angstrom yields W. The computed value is 1.36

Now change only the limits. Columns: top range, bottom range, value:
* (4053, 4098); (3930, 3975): 1.69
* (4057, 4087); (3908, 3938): 1.60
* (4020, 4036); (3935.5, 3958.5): 1.43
